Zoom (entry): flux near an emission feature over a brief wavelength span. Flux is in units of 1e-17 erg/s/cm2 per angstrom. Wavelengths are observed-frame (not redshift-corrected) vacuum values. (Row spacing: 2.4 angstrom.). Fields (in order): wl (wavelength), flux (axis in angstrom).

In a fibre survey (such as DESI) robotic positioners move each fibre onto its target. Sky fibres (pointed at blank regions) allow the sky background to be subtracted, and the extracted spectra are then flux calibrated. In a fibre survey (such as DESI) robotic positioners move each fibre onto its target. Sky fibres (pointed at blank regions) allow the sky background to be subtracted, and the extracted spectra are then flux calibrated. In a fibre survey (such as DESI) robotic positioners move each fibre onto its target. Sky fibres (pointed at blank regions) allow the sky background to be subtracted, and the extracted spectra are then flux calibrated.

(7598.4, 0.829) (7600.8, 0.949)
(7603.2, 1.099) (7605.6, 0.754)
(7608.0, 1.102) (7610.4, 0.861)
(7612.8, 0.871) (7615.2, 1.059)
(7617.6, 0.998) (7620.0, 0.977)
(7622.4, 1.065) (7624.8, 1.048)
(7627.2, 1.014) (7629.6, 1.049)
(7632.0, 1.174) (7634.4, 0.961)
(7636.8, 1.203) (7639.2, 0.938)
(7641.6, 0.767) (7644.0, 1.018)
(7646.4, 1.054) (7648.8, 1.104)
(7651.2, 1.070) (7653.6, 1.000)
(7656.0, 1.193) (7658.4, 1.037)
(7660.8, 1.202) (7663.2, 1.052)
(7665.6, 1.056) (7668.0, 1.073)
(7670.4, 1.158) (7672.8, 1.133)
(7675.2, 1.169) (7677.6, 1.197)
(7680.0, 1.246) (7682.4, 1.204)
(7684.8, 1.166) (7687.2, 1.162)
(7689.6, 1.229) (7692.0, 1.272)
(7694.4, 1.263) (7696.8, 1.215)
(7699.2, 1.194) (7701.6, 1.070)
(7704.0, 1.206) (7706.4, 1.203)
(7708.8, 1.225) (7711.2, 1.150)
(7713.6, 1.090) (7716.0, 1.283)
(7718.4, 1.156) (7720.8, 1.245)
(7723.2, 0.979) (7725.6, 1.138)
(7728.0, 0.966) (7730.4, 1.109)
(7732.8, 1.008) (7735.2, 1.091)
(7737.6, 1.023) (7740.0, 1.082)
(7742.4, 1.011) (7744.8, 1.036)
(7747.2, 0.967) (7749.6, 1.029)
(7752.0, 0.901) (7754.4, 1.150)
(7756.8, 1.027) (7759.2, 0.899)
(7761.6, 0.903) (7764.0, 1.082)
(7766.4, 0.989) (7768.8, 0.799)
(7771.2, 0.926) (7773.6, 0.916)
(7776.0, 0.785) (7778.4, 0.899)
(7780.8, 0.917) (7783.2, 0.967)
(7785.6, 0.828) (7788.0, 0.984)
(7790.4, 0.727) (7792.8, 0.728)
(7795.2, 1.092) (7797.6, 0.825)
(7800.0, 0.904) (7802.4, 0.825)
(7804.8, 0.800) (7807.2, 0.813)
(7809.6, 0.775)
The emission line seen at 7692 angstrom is C III] 1909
